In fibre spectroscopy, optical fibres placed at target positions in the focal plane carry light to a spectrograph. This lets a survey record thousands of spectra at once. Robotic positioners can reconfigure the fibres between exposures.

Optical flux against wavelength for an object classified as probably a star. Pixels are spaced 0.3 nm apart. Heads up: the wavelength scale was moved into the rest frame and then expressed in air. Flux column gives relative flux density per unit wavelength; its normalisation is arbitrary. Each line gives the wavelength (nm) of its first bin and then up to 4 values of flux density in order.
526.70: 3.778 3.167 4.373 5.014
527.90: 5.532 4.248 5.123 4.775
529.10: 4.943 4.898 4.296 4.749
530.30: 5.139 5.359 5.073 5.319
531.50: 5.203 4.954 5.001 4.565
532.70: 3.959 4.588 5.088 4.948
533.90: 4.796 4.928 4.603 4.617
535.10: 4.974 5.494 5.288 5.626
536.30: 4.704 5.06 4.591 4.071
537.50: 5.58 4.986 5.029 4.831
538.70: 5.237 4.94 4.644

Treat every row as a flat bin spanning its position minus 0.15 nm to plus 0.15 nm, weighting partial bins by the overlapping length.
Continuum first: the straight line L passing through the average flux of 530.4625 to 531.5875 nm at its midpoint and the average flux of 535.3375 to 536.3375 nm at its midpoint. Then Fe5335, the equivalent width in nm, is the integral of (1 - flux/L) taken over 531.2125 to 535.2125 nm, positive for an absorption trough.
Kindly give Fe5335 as 0.36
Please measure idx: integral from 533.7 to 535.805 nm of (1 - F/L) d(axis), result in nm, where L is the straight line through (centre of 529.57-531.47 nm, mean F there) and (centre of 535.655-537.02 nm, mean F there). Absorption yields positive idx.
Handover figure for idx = 0.04 nm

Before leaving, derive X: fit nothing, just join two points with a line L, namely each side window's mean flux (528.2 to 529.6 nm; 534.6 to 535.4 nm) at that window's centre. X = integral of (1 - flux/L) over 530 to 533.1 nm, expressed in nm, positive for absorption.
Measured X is -0.03 nm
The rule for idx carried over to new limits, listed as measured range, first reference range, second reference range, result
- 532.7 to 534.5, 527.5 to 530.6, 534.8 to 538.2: 0.07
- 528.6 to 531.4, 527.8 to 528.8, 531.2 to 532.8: -0.05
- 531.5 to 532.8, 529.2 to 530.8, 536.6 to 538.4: 0.05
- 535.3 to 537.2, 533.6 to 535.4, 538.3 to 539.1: -0.04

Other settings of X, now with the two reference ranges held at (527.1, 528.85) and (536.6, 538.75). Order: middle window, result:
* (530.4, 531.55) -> -0.10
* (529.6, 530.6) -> 0.00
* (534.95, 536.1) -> -0.11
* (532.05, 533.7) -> 0.06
